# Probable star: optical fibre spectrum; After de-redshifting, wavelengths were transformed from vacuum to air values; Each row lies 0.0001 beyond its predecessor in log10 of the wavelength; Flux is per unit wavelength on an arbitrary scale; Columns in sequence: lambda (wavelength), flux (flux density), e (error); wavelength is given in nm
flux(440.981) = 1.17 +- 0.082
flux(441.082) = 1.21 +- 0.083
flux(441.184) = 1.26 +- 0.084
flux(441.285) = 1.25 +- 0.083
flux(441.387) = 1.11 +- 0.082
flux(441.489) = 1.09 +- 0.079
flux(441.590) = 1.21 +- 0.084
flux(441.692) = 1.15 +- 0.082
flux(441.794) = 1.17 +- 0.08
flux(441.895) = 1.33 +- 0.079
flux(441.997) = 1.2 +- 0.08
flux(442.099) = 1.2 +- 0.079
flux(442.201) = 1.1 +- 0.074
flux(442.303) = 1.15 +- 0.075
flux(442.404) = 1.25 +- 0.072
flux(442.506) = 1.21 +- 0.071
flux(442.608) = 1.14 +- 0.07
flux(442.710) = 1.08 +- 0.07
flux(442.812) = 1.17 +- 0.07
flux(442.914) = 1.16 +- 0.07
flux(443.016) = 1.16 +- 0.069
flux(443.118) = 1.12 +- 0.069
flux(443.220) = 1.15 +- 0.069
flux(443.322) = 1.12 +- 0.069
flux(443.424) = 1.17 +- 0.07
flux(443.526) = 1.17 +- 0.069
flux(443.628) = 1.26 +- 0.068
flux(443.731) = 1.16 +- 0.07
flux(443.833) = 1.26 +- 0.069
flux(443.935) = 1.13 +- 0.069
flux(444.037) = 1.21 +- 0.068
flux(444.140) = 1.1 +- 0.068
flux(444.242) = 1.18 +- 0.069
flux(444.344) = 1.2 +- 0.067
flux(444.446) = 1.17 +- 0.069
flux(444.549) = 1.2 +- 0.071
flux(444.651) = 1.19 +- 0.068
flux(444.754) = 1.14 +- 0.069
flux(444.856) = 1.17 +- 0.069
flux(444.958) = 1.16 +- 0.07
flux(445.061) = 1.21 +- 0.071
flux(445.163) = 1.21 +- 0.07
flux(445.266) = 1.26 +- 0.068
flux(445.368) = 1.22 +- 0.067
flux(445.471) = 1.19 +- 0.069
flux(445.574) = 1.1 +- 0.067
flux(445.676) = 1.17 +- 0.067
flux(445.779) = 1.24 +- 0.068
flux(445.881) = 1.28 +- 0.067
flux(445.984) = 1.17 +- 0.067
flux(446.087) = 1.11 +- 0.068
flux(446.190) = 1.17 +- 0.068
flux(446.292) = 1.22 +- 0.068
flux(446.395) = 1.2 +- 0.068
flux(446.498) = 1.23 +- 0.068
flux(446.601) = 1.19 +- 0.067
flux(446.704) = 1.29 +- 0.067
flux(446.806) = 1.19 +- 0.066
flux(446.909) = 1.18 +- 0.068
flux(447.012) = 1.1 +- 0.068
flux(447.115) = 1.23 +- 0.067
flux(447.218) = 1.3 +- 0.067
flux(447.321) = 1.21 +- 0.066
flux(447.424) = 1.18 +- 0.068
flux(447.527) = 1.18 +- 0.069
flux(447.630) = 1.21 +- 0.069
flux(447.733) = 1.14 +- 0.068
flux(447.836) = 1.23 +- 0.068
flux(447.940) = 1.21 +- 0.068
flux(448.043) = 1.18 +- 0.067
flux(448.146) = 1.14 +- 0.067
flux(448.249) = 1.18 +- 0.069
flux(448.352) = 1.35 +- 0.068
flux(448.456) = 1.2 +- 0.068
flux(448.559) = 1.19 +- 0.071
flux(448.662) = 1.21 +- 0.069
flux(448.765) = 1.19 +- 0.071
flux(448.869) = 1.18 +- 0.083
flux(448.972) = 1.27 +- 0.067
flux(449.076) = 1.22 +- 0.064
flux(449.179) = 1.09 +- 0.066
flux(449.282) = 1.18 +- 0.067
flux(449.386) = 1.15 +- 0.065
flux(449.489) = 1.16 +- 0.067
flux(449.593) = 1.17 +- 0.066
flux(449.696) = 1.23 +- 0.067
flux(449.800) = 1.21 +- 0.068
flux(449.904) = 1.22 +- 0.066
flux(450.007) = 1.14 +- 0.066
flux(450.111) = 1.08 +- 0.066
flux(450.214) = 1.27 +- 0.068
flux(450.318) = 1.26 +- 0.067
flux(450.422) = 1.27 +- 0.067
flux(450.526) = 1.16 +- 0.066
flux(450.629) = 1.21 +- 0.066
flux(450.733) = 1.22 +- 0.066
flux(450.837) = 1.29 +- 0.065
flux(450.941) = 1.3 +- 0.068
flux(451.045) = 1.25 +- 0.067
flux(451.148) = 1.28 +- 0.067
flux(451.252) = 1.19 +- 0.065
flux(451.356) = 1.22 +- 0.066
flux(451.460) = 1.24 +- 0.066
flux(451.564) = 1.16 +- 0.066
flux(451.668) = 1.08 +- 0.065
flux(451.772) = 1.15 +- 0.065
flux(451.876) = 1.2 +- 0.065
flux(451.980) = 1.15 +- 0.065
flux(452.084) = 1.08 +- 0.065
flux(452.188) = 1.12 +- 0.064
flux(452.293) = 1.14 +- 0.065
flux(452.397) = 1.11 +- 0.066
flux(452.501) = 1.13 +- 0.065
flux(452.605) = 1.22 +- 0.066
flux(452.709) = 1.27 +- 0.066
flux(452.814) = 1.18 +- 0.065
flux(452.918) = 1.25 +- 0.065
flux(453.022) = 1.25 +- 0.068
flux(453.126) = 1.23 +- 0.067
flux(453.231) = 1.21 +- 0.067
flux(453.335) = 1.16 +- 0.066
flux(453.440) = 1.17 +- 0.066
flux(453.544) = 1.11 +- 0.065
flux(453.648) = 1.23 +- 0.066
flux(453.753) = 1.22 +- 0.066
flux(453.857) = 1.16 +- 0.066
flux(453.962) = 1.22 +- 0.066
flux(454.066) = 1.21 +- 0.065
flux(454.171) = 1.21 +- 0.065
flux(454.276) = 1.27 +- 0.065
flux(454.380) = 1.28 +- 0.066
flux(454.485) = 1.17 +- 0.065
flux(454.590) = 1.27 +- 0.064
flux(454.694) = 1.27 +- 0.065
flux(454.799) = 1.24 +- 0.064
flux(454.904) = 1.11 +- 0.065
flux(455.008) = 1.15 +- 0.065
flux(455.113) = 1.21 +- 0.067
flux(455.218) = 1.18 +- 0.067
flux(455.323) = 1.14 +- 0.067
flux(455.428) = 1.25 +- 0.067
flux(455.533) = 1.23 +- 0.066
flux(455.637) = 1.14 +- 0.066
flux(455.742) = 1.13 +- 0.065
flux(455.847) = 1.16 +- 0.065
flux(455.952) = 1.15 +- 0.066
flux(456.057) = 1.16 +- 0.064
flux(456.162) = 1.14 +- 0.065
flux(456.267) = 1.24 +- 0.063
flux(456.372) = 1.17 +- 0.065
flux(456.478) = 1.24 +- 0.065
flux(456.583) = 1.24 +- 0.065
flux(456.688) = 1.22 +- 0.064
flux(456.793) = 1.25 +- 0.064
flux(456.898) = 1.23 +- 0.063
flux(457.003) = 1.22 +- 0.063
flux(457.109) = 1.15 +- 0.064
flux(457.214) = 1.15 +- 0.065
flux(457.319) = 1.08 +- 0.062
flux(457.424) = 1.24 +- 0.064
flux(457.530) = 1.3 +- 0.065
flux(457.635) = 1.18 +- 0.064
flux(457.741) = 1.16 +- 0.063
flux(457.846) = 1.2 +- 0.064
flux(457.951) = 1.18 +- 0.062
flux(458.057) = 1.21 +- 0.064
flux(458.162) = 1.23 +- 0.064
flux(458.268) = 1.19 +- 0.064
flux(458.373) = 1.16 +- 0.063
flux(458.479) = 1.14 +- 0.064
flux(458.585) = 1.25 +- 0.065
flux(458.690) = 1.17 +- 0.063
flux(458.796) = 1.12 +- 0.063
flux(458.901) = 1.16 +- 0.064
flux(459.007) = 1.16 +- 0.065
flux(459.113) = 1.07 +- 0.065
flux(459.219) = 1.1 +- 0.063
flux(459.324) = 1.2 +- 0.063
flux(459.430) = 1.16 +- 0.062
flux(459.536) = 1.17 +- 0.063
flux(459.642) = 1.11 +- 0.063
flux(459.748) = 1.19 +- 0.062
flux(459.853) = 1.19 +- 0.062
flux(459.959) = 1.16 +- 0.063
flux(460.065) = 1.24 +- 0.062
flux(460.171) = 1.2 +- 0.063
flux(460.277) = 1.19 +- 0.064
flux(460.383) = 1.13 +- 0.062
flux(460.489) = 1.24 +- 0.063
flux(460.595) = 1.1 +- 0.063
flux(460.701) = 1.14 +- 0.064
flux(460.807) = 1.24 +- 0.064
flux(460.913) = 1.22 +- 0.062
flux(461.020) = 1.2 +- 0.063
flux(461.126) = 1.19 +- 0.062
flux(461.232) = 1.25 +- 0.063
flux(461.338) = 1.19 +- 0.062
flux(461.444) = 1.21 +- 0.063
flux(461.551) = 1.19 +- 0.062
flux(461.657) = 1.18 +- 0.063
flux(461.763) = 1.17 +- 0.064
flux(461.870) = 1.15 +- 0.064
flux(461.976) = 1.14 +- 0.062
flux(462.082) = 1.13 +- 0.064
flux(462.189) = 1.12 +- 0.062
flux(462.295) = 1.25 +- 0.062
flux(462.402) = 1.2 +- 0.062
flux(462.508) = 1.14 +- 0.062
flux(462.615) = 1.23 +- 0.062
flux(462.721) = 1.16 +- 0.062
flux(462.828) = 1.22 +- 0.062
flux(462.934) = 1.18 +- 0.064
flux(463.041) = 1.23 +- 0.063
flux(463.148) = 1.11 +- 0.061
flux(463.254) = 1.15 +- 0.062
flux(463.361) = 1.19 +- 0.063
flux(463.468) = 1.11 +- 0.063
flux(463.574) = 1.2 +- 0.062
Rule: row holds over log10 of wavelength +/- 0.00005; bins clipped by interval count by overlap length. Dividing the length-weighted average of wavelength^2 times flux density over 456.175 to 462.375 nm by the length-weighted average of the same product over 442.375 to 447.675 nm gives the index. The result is 1.06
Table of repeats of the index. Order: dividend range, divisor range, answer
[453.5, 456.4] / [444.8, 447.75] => 1.04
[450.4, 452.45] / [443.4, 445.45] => 1.03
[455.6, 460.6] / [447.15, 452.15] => 1.02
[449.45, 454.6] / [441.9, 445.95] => 1.05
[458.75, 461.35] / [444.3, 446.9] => 1.05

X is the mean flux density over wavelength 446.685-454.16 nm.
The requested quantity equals 1.2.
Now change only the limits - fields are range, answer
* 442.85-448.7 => 1.19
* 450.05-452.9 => 1.19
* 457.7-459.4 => 1.17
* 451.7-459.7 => 1.18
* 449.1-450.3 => 1.18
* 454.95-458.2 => 1.19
